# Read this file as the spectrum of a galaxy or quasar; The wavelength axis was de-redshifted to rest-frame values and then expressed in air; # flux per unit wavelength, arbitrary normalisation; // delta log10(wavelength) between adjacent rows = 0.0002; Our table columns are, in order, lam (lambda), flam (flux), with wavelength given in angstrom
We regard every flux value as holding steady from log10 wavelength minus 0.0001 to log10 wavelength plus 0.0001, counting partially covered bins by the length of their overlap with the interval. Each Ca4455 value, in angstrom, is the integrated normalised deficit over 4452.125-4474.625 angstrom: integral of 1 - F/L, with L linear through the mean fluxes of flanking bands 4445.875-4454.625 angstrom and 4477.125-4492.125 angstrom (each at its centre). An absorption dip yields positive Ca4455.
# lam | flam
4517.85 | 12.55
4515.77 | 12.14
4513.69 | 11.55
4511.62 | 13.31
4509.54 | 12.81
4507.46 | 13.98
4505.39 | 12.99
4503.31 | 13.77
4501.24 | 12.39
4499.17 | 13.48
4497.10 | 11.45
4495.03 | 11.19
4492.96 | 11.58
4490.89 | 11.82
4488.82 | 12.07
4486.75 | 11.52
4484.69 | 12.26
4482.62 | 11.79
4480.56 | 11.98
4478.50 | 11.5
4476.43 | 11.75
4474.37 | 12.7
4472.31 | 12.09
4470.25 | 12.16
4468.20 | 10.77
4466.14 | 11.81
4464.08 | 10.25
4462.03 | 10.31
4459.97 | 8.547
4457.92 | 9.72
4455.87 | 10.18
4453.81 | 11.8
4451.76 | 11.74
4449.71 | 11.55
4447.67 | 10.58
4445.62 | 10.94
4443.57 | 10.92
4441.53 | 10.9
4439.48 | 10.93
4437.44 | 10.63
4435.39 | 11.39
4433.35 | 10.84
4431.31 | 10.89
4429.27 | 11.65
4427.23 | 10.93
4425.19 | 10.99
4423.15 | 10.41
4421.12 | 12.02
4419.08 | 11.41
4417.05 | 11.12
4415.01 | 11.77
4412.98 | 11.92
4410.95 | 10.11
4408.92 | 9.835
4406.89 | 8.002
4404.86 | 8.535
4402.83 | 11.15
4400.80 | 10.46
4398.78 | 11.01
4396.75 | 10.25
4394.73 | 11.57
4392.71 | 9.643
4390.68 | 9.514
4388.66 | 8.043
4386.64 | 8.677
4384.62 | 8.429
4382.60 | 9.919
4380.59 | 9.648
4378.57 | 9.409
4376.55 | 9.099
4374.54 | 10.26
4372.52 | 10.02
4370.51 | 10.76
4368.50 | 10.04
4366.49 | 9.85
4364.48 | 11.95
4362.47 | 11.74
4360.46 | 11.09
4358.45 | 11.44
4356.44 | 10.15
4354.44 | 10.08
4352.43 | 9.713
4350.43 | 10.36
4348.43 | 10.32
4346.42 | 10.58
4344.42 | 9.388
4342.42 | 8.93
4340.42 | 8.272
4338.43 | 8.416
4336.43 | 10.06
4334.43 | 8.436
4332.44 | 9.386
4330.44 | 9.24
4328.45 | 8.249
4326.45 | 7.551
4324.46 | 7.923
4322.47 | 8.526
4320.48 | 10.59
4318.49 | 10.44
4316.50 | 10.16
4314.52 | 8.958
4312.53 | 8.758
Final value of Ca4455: 1.3 angstrom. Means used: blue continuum 11.4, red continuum 11.8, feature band 10.9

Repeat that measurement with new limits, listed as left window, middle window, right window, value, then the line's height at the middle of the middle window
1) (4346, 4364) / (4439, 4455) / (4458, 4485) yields 0.0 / 11.2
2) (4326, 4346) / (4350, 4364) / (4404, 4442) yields -2.1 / 9.33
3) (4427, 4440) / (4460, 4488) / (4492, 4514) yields 1.1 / 12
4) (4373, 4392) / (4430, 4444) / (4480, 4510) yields -0.3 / 10.7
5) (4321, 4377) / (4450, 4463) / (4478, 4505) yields 1.2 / 11.5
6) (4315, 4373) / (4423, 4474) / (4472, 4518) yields 2.5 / 11.5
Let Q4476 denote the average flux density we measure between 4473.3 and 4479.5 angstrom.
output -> 12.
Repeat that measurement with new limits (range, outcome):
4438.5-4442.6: 10.9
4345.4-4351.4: 10.4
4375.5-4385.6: 9.31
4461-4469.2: 10.8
